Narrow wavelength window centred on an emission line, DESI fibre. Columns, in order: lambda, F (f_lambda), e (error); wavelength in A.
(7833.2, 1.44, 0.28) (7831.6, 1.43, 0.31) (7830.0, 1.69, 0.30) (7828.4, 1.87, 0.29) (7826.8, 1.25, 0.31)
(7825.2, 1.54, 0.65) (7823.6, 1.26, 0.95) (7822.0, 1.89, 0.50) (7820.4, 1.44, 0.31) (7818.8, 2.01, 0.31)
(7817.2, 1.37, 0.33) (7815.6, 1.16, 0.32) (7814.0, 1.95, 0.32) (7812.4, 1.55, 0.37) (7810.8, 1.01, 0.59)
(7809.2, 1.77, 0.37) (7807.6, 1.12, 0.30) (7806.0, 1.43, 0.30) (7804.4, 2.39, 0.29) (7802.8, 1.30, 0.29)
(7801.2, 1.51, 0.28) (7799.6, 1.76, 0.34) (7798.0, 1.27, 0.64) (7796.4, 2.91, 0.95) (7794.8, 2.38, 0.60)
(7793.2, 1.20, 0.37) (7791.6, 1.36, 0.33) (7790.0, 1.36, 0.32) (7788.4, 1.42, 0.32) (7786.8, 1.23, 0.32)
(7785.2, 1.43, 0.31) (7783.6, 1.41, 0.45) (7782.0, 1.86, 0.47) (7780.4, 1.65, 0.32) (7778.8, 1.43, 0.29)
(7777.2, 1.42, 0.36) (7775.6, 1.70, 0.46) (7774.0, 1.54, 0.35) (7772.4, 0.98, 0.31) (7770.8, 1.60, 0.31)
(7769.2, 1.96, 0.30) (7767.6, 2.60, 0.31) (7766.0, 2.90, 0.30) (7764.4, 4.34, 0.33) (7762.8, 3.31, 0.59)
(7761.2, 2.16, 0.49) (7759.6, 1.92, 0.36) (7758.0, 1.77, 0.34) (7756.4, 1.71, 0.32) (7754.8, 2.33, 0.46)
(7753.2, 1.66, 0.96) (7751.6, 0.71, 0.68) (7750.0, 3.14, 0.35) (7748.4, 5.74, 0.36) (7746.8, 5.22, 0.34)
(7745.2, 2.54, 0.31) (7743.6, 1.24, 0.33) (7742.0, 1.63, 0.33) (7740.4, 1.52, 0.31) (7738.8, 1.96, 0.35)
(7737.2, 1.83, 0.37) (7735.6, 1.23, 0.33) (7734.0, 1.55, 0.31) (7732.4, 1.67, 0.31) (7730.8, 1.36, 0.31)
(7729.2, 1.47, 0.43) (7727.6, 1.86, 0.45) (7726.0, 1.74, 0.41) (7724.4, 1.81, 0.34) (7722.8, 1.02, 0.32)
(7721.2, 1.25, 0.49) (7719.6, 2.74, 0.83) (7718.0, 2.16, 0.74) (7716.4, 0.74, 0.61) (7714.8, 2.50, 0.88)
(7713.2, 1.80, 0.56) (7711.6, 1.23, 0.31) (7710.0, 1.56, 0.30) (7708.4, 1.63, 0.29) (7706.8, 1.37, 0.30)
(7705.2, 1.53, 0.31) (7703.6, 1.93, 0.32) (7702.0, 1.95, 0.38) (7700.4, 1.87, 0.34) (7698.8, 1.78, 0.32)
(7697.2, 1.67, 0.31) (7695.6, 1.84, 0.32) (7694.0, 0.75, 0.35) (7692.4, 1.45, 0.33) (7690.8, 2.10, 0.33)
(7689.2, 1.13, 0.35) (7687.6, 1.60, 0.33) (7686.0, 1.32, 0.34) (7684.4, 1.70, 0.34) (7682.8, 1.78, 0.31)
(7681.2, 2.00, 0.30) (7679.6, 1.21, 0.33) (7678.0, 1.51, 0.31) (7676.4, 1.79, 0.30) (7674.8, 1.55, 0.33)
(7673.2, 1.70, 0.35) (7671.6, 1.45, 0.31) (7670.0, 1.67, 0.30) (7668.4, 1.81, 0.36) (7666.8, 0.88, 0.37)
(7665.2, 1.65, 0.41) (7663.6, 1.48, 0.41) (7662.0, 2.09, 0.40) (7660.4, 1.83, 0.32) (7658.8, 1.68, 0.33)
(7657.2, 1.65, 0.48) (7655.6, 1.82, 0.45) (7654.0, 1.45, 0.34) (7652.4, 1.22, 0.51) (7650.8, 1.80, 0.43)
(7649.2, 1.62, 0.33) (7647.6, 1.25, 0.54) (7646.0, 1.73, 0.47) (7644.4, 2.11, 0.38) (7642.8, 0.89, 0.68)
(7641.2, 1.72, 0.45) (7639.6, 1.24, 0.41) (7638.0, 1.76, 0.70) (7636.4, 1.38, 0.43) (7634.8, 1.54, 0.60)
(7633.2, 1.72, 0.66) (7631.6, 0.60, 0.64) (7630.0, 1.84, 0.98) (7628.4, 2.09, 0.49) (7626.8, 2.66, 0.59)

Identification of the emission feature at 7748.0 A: [S II] 6716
